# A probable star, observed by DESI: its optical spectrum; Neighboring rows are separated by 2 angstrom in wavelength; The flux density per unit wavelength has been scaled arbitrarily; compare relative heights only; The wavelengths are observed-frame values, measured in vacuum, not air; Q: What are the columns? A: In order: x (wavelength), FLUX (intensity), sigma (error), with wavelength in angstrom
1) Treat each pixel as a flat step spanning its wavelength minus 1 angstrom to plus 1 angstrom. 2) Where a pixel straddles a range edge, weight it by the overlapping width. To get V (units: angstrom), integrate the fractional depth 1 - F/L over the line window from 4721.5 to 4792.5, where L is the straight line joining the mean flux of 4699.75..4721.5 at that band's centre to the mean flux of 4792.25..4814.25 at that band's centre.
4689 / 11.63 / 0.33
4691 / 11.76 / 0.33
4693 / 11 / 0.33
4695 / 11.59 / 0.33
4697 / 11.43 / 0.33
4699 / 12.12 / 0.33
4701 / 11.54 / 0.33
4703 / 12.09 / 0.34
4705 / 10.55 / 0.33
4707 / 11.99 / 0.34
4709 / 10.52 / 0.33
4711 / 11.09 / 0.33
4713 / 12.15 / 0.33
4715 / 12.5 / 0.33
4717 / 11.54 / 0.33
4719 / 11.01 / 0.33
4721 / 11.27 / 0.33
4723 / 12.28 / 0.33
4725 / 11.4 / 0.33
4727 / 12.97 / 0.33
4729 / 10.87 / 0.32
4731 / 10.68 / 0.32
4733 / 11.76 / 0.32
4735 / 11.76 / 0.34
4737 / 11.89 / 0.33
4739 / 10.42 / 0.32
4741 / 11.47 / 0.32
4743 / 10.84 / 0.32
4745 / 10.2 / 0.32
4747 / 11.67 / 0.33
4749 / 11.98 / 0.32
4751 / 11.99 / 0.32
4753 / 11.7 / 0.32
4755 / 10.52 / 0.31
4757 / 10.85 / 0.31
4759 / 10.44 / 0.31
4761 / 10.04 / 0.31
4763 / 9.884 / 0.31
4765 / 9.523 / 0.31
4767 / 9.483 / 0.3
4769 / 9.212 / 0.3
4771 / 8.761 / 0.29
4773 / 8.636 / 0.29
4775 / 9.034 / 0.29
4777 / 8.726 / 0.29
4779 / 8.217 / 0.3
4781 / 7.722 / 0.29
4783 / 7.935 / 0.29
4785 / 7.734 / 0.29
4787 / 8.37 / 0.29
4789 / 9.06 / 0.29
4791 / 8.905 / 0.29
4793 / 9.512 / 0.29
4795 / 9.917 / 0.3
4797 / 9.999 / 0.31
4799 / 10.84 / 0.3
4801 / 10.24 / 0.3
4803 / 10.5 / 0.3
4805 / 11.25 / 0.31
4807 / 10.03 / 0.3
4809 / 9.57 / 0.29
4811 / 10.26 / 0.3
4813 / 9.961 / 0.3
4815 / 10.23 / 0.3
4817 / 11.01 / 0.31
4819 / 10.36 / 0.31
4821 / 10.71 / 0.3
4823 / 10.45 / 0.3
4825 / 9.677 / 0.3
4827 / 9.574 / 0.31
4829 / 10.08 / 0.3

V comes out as 4.37 angstrom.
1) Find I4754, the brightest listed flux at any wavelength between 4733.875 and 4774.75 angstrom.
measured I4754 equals 11.99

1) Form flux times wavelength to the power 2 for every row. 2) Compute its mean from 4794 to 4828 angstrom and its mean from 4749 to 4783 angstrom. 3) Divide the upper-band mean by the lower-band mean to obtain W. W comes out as 1.08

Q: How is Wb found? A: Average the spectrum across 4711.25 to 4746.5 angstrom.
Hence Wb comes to 11.5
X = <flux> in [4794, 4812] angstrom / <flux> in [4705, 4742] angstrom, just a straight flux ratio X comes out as 0.9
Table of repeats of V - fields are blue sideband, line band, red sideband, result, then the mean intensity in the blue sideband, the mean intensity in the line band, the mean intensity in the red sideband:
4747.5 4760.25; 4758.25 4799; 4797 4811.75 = 6.5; 11.2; 9.09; 10.4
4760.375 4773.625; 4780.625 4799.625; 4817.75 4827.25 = 1.4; 9.36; 9.01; 10.2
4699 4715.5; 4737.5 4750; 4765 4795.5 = -1.2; 11.6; 11.1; 8.75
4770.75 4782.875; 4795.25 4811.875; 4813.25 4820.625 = -0.9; 8.46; 10.3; 10.5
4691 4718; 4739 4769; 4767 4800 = -2.4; 11.6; 10.7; 8.93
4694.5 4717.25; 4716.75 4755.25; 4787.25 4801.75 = -1.7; 11.6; 11.4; 9.7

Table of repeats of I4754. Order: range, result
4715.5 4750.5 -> 12.97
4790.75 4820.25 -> 11.25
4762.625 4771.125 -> 9.884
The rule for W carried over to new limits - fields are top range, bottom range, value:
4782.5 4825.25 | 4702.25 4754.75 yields 0.89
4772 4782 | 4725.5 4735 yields 0.75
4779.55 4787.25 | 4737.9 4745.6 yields 0.75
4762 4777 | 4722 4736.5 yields 0.80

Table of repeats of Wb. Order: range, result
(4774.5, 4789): 8.28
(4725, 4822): 10.2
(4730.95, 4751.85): 11.4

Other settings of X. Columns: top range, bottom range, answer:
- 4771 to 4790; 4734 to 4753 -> 0.74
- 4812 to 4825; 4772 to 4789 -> 1.25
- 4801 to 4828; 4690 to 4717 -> 0.89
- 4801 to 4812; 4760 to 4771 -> 1.08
